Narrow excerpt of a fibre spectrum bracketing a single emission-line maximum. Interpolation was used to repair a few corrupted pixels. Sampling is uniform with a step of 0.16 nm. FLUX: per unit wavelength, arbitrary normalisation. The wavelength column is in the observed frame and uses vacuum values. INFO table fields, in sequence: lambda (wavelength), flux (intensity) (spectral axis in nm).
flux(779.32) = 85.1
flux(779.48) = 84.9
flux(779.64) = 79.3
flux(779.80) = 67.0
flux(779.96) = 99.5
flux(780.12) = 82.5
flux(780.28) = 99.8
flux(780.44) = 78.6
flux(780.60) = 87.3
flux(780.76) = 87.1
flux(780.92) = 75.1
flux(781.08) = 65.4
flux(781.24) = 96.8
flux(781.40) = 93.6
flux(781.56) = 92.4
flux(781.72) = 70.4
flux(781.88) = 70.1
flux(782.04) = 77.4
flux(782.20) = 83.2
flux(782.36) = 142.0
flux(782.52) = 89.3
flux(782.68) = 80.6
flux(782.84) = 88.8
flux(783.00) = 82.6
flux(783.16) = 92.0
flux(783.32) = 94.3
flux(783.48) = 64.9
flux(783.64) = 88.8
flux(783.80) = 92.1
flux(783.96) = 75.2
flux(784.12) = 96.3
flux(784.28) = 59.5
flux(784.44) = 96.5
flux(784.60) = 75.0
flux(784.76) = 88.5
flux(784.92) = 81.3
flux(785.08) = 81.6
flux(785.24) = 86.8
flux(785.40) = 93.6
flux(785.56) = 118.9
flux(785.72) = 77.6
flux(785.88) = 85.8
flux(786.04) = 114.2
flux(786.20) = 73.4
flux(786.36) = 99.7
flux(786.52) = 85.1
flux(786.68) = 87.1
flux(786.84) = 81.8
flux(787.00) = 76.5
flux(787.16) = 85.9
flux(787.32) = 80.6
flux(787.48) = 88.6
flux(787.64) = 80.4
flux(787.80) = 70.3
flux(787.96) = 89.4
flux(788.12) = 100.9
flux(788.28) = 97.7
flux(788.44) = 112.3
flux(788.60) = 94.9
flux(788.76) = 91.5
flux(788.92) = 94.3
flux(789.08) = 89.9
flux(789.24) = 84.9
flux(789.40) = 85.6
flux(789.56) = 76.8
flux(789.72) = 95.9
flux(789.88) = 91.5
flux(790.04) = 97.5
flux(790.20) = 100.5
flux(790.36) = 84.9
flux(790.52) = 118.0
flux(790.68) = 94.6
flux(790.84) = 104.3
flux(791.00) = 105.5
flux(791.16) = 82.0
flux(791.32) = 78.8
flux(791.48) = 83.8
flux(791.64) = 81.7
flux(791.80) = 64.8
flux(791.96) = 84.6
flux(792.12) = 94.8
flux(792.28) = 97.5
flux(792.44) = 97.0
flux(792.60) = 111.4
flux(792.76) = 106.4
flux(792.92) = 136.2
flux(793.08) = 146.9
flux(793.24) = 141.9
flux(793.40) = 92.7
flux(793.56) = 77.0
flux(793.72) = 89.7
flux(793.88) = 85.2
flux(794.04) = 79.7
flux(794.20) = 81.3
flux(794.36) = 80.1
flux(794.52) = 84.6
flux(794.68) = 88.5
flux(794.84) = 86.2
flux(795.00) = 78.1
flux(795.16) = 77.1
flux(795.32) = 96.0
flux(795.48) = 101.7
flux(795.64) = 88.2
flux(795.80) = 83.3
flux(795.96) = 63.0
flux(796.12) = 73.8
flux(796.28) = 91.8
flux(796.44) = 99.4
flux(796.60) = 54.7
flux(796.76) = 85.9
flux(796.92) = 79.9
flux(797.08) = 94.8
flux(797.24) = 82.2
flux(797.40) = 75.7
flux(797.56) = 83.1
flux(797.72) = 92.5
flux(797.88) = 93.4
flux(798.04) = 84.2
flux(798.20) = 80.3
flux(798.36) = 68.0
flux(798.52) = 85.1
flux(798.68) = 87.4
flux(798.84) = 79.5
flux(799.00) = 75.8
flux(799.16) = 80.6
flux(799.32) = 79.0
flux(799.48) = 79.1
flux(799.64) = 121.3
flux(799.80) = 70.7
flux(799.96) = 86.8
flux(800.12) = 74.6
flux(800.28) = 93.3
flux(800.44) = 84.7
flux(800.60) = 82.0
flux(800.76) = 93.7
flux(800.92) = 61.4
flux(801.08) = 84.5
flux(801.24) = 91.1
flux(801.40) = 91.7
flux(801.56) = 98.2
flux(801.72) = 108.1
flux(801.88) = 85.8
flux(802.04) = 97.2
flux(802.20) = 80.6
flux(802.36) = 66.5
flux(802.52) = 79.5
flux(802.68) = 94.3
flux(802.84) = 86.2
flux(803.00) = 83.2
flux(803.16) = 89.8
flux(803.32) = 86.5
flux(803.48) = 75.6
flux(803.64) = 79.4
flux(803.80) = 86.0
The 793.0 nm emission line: [N II]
